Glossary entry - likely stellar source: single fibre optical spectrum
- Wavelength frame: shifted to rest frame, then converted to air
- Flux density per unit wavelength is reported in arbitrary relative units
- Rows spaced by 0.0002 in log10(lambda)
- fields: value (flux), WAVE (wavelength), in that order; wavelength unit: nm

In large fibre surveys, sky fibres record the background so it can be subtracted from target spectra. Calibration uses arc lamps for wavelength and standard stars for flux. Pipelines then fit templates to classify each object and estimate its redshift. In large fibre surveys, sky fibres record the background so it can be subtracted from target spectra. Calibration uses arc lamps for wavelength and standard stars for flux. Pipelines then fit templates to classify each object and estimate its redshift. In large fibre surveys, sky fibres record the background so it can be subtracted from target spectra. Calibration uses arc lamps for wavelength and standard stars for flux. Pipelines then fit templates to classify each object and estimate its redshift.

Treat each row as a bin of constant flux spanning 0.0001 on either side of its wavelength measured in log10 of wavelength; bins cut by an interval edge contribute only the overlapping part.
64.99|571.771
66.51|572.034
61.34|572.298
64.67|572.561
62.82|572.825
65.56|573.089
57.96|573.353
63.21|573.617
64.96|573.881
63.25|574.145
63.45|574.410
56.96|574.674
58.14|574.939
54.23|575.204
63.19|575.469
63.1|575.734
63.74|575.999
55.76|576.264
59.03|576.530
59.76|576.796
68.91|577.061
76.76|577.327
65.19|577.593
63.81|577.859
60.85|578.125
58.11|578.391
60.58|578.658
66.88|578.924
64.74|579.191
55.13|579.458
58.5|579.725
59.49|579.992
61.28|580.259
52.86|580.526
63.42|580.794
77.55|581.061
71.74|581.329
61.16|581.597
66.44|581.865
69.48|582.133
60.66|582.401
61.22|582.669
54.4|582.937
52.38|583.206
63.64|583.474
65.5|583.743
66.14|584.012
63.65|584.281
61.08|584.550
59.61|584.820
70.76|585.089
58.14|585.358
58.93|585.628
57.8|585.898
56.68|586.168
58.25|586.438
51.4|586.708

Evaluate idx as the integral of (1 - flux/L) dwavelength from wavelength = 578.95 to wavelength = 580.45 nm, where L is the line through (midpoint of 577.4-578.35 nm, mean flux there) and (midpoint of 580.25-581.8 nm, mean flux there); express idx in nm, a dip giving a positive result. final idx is 0.10 nm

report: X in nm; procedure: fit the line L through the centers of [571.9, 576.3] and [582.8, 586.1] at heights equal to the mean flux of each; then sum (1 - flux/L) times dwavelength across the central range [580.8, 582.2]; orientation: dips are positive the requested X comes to -0.17 nm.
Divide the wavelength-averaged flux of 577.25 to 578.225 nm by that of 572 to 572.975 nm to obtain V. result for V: 1.0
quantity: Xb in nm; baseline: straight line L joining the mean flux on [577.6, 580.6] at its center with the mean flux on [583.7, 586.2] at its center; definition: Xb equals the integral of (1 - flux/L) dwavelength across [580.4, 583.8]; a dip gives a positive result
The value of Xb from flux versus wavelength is -0.10 nm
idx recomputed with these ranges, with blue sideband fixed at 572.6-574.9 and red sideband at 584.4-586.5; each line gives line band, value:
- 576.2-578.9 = -0.073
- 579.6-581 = 0.023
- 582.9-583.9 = 0.016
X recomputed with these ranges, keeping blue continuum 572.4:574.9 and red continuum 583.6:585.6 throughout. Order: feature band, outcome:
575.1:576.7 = 0.07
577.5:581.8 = 0.02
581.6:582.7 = -0.02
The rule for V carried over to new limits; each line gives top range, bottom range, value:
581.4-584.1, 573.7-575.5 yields 1.03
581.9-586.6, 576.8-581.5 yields 0.96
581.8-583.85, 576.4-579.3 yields 0.96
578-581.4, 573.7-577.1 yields 1.02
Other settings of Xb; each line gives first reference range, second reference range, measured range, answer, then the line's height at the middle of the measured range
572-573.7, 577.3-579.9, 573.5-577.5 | 0.02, 62.7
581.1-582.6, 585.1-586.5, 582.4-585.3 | 0.04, 62.7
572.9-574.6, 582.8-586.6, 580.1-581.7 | -0.09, 61.3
